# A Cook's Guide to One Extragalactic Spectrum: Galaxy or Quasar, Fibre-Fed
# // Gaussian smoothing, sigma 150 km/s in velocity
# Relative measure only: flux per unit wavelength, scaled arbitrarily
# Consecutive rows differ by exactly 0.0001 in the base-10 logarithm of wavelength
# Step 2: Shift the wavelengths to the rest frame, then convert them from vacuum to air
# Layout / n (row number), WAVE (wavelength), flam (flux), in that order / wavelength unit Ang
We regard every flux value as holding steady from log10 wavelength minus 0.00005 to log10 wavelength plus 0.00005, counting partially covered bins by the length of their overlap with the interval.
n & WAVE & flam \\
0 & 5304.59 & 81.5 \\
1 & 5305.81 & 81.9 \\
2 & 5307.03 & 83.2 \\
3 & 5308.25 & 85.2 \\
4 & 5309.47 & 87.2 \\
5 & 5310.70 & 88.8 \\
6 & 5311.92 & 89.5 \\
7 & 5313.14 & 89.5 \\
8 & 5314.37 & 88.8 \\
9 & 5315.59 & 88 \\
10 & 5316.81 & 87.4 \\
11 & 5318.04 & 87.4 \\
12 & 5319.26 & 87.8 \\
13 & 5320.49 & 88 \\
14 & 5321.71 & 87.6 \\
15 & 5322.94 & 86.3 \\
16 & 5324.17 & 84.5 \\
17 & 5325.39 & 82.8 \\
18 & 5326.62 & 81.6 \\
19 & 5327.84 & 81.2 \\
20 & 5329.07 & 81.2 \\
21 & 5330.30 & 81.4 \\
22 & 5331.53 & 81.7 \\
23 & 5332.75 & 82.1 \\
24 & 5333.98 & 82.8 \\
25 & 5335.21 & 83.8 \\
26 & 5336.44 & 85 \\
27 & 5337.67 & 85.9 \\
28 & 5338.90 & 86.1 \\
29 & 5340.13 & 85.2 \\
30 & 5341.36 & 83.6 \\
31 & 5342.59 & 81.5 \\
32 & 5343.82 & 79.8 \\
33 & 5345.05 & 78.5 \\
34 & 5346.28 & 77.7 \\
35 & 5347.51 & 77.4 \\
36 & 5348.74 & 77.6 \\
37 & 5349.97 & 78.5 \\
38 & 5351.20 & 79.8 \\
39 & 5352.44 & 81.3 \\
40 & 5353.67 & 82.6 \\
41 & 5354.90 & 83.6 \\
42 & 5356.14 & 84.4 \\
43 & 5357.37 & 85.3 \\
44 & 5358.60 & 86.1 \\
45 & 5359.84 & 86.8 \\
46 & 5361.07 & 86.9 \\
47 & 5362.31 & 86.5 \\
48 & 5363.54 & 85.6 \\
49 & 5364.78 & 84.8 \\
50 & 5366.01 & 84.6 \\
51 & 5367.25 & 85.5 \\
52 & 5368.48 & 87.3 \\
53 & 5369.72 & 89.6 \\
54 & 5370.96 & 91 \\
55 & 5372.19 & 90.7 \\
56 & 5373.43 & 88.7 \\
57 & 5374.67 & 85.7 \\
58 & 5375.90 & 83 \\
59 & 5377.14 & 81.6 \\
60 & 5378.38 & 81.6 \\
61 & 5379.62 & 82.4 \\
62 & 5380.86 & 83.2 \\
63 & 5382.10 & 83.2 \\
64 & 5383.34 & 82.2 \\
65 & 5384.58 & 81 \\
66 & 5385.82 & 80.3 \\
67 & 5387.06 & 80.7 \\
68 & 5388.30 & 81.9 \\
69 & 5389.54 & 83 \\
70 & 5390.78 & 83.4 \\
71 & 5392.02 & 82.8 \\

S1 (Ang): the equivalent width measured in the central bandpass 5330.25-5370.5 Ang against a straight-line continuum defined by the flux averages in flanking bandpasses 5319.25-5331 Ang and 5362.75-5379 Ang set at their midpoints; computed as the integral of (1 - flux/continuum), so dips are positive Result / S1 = 0.9 Ang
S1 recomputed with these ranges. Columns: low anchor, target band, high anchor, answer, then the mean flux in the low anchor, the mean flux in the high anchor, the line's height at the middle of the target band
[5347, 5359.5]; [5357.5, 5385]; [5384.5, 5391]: -1.2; 81.8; 81.7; 81.7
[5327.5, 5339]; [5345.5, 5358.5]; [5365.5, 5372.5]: 0.7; 83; 88.1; 85.7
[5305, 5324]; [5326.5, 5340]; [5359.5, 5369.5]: 0.6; 87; 86.1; 86.7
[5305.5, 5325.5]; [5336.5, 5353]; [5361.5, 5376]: 1.1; 86.9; 87.1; 87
